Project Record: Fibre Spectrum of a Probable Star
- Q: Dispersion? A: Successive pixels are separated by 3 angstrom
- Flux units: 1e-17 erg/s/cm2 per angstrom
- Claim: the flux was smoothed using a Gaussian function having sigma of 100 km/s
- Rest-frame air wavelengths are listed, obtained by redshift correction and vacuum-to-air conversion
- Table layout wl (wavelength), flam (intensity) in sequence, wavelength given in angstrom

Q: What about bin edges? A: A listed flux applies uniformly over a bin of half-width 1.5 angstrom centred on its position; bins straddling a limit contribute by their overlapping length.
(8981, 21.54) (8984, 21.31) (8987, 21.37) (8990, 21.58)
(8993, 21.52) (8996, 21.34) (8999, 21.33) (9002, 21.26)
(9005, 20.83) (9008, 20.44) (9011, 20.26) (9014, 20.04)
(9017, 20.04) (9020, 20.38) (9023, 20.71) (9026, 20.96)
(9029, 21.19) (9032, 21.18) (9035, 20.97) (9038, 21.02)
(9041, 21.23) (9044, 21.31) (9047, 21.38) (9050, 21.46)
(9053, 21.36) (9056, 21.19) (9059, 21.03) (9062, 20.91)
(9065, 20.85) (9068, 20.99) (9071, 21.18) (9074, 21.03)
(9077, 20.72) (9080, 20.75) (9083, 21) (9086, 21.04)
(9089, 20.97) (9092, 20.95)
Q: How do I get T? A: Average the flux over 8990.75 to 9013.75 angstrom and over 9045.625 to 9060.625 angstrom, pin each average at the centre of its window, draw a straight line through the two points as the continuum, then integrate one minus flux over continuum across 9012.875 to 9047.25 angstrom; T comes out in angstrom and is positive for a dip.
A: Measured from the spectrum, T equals 0.5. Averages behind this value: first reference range 21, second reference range 21.3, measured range 20.9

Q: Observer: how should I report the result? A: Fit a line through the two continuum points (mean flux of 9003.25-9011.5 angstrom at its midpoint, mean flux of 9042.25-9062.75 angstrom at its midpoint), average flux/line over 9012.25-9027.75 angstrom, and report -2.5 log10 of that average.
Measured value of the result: 0.017 mag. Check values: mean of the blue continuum 20.6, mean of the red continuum 21.2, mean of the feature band 20.4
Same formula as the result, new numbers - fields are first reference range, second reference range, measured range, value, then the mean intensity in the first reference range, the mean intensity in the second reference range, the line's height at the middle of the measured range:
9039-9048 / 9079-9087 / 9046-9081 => 0.002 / 21.3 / 20.9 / 21.1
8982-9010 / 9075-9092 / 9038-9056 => -0.014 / 21.2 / 20.9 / 21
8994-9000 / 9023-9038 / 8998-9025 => 0.033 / 21.4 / 21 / 21.2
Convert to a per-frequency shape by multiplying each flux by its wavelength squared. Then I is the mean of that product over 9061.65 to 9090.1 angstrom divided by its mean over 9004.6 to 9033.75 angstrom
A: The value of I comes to 1.03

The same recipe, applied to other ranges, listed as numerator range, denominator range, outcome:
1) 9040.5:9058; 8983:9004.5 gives 1.01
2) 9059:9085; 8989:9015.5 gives 1.02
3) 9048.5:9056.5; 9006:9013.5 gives 1.06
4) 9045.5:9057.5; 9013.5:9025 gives 1.06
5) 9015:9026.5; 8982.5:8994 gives 0.96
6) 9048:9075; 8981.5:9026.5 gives 1.02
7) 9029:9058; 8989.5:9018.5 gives 1.03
